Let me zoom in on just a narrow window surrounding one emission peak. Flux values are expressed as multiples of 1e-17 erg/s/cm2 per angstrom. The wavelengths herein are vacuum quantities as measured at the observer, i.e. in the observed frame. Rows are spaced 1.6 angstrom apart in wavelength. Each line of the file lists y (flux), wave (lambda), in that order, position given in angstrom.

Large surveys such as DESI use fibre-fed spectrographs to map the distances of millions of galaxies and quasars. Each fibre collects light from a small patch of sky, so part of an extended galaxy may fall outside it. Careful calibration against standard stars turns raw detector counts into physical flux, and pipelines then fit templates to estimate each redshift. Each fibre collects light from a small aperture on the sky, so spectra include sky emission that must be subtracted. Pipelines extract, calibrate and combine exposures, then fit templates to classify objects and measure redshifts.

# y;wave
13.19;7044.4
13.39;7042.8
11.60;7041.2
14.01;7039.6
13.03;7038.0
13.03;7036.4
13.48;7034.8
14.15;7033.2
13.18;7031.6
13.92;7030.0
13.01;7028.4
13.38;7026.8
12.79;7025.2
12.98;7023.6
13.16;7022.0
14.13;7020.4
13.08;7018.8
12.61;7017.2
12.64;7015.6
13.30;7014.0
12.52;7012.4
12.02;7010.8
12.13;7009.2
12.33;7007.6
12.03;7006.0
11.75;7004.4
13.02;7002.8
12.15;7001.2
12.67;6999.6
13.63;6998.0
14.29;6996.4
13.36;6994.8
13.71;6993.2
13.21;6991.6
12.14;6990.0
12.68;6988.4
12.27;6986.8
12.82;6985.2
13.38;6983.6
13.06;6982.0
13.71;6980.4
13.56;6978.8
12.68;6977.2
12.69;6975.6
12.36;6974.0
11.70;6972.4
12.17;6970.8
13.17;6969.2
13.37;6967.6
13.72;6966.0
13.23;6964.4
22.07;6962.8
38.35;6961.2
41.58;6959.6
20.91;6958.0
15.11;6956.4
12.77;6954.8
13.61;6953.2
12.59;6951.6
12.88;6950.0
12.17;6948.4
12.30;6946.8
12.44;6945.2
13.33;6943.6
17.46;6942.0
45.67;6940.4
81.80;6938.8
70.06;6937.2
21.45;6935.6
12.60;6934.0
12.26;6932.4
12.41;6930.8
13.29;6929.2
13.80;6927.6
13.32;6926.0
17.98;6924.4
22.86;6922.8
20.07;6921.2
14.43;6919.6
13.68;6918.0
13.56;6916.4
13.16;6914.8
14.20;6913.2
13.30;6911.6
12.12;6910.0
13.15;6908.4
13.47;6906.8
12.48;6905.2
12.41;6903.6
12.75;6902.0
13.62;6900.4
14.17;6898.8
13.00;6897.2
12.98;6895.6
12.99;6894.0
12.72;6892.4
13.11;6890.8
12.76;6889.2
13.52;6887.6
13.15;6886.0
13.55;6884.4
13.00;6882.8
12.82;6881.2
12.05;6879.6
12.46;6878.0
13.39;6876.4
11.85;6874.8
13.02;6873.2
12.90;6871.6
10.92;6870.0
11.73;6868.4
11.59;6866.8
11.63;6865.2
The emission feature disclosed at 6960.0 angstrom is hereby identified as [N II] 6583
